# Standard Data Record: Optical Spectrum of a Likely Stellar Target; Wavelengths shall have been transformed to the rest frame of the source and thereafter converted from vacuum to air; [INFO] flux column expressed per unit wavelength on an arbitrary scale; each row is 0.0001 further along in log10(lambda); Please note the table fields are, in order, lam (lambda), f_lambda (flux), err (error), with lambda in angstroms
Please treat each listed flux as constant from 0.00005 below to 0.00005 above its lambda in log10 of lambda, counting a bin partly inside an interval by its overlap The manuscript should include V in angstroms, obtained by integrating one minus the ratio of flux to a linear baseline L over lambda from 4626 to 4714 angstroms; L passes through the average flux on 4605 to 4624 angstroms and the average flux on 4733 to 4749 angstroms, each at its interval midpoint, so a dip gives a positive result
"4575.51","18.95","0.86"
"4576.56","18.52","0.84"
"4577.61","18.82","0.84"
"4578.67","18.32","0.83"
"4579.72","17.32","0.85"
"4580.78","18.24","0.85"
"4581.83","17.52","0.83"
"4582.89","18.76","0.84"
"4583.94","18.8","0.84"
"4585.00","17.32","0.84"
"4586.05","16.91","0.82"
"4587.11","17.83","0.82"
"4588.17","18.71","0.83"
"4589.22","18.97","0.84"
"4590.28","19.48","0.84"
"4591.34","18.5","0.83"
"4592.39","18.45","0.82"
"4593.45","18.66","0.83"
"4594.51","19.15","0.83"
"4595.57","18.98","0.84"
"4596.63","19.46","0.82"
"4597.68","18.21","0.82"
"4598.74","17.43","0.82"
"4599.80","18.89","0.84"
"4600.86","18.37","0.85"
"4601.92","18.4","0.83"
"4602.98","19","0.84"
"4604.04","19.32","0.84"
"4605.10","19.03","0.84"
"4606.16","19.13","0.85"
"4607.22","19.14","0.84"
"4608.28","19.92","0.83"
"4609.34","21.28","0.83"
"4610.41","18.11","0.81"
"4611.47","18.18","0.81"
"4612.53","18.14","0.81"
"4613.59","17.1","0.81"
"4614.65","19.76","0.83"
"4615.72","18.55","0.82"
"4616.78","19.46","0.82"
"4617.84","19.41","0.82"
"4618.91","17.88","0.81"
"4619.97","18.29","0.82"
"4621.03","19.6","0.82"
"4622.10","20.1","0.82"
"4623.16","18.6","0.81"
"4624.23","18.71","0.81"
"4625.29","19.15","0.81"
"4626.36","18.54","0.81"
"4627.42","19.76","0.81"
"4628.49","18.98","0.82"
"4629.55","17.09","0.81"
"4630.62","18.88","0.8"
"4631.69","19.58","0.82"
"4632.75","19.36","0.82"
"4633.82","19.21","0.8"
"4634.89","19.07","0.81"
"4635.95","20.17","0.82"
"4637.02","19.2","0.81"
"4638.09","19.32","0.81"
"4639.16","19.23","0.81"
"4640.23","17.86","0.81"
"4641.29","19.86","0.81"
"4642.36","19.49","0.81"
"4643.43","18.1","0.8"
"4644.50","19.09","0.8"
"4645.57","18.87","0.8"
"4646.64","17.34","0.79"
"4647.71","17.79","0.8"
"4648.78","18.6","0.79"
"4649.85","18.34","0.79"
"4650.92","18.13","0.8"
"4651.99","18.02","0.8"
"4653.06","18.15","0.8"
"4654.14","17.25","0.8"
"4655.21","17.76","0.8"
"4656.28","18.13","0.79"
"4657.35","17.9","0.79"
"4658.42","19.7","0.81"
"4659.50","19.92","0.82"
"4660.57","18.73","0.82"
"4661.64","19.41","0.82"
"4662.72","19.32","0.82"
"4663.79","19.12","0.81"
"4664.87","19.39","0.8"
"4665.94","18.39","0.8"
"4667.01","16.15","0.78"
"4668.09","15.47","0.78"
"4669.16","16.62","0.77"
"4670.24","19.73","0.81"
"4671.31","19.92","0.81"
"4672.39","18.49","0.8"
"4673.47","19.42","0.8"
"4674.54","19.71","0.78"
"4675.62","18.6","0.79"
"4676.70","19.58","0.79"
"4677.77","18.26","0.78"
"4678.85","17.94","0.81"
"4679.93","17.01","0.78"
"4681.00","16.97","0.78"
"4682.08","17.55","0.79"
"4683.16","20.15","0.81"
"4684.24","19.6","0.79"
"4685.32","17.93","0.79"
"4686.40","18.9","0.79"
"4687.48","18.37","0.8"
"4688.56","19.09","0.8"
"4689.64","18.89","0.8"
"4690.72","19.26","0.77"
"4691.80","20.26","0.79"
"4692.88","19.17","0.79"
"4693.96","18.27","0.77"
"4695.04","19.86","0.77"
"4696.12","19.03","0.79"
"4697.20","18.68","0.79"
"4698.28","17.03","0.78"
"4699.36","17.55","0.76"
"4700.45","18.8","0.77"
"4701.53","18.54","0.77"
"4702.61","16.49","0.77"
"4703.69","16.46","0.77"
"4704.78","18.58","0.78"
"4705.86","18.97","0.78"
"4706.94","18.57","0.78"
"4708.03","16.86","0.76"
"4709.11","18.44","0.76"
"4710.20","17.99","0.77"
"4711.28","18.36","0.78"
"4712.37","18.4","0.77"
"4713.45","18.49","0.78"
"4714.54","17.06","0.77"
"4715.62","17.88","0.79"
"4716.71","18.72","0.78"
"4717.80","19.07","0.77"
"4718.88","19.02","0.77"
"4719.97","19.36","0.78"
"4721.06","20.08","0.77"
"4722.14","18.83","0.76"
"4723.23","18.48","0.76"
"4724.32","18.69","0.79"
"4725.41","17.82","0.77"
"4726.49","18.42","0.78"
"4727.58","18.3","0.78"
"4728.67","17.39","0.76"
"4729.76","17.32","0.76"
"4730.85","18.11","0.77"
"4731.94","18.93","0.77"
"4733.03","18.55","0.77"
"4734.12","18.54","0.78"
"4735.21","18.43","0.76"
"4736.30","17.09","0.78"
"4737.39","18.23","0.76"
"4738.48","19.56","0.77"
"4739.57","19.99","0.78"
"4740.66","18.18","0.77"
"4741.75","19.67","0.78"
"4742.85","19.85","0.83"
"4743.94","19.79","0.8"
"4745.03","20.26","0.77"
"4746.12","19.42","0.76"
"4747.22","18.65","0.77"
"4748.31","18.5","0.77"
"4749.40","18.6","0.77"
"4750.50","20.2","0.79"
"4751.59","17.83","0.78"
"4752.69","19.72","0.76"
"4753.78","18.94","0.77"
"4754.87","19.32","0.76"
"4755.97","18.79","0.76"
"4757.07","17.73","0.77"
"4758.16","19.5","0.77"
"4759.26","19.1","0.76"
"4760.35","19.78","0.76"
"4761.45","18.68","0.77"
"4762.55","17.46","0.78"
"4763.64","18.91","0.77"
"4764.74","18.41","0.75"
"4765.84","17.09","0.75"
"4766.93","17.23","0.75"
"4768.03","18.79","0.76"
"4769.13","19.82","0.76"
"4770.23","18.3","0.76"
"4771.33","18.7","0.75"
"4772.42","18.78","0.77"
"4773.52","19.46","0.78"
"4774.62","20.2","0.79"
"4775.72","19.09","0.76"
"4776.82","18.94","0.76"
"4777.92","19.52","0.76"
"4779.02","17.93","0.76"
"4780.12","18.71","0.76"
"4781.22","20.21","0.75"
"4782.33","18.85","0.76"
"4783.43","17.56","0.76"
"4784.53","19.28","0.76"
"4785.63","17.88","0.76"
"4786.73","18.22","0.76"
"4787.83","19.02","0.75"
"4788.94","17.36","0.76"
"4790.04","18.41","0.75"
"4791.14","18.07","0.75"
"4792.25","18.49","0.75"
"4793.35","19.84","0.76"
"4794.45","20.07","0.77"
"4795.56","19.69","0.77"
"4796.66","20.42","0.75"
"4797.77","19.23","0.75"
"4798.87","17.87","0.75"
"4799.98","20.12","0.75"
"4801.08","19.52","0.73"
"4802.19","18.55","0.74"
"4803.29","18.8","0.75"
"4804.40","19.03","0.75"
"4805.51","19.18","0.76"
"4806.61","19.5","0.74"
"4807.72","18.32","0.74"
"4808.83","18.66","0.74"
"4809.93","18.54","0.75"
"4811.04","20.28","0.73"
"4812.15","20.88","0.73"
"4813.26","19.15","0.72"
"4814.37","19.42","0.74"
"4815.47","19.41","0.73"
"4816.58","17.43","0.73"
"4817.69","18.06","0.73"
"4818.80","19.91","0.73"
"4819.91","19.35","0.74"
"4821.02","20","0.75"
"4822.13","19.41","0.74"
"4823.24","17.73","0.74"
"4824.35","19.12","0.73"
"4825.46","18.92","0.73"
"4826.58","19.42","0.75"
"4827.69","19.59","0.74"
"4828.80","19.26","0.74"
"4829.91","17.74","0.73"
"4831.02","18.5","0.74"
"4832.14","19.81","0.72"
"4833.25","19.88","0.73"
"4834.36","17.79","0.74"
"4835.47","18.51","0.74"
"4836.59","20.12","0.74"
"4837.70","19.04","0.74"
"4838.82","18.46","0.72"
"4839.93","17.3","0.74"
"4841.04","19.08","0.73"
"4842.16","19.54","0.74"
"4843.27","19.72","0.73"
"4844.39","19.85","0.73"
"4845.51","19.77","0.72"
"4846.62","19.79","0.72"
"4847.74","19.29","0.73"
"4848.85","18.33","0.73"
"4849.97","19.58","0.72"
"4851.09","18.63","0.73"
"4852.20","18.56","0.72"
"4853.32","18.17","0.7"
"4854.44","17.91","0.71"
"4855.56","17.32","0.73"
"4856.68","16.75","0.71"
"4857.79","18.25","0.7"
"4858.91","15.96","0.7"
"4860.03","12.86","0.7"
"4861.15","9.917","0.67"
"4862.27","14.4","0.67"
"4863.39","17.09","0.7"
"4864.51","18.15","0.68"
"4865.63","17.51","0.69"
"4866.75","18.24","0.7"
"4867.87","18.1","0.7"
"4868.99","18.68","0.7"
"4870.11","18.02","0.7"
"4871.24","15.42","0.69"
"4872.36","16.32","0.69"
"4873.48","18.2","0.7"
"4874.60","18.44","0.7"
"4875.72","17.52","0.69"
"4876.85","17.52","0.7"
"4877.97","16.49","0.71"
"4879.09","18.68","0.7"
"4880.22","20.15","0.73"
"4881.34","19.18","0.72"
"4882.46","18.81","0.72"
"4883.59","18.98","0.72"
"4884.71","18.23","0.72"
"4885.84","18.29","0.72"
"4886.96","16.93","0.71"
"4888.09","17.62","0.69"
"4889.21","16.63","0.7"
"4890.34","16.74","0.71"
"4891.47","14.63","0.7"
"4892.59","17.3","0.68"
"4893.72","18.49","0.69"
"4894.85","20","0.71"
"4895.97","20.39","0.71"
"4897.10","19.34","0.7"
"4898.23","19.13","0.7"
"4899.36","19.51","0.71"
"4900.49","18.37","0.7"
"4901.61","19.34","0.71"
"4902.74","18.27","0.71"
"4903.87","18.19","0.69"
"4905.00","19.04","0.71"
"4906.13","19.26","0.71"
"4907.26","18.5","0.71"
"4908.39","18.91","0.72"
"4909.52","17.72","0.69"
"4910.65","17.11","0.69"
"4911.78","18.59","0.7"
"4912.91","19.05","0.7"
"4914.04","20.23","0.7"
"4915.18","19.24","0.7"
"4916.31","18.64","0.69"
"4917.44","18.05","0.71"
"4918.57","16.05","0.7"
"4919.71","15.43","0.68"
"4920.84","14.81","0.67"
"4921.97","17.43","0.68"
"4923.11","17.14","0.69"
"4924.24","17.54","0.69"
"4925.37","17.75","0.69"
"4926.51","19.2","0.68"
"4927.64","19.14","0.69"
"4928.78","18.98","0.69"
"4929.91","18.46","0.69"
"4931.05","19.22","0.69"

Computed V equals 2.0 angstroms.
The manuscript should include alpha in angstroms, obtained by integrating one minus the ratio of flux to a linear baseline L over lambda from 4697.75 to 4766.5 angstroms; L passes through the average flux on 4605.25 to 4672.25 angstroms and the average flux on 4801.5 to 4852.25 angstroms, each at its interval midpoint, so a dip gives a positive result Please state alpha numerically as 1.3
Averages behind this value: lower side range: 18.7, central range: 18.5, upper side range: 19.1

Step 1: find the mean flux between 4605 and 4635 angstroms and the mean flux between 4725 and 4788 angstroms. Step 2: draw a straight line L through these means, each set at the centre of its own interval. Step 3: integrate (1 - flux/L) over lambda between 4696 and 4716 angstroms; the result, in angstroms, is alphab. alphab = 0.9 angstroms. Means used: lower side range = 19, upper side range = 18.8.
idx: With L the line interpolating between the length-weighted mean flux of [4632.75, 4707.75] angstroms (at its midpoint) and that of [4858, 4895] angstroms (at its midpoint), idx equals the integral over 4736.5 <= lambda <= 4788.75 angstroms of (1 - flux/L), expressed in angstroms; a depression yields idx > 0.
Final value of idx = -2.7 angstroms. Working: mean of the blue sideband 18.6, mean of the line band 18.9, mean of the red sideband 17.2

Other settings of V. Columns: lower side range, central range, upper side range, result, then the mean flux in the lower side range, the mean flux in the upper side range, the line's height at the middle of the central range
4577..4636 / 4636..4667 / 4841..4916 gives -0.02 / 18.7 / 18.1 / 18.6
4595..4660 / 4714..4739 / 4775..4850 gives 0.65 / 18.8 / 19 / 18.9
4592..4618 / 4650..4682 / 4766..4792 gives 0.72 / 18.9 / 18.7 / 18.8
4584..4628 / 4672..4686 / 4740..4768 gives 0.20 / 18.8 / 18.9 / 18.8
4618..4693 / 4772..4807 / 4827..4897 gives -1.42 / 18.7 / 18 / 18.3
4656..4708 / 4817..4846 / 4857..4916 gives -1.66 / 18.5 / 17.8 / 18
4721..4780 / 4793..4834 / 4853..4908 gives -2.12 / 18.8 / 17.7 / 18.3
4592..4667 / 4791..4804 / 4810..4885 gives -0.58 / 18.8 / 18.3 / 18.4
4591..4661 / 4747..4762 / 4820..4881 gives -0.44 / 18.8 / 18.1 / 18.4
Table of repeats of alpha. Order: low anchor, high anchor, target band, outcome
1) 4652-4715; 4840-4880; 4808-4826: -1.3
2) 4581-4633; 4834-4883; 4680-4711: 0.1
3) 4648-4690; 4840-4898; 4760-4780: -0.6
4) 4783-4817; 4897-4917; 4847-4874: 2.4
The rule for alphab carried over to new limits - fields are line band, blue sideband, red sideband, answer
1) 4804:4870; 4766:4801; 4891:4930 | 0.7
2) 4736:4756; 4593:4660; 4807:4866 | -0.6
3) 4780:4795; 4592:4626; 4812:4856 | 0.2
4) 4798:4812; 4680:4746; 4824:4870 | -0.6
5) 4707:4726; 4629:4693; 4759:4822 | 0.3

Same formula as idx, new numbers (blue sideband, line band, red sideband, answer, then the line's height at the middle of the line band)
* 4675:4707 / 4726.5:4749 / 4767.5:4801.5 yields 0.0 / 18.7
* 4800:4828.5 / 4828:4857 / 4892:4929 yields 0.1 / 18.9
